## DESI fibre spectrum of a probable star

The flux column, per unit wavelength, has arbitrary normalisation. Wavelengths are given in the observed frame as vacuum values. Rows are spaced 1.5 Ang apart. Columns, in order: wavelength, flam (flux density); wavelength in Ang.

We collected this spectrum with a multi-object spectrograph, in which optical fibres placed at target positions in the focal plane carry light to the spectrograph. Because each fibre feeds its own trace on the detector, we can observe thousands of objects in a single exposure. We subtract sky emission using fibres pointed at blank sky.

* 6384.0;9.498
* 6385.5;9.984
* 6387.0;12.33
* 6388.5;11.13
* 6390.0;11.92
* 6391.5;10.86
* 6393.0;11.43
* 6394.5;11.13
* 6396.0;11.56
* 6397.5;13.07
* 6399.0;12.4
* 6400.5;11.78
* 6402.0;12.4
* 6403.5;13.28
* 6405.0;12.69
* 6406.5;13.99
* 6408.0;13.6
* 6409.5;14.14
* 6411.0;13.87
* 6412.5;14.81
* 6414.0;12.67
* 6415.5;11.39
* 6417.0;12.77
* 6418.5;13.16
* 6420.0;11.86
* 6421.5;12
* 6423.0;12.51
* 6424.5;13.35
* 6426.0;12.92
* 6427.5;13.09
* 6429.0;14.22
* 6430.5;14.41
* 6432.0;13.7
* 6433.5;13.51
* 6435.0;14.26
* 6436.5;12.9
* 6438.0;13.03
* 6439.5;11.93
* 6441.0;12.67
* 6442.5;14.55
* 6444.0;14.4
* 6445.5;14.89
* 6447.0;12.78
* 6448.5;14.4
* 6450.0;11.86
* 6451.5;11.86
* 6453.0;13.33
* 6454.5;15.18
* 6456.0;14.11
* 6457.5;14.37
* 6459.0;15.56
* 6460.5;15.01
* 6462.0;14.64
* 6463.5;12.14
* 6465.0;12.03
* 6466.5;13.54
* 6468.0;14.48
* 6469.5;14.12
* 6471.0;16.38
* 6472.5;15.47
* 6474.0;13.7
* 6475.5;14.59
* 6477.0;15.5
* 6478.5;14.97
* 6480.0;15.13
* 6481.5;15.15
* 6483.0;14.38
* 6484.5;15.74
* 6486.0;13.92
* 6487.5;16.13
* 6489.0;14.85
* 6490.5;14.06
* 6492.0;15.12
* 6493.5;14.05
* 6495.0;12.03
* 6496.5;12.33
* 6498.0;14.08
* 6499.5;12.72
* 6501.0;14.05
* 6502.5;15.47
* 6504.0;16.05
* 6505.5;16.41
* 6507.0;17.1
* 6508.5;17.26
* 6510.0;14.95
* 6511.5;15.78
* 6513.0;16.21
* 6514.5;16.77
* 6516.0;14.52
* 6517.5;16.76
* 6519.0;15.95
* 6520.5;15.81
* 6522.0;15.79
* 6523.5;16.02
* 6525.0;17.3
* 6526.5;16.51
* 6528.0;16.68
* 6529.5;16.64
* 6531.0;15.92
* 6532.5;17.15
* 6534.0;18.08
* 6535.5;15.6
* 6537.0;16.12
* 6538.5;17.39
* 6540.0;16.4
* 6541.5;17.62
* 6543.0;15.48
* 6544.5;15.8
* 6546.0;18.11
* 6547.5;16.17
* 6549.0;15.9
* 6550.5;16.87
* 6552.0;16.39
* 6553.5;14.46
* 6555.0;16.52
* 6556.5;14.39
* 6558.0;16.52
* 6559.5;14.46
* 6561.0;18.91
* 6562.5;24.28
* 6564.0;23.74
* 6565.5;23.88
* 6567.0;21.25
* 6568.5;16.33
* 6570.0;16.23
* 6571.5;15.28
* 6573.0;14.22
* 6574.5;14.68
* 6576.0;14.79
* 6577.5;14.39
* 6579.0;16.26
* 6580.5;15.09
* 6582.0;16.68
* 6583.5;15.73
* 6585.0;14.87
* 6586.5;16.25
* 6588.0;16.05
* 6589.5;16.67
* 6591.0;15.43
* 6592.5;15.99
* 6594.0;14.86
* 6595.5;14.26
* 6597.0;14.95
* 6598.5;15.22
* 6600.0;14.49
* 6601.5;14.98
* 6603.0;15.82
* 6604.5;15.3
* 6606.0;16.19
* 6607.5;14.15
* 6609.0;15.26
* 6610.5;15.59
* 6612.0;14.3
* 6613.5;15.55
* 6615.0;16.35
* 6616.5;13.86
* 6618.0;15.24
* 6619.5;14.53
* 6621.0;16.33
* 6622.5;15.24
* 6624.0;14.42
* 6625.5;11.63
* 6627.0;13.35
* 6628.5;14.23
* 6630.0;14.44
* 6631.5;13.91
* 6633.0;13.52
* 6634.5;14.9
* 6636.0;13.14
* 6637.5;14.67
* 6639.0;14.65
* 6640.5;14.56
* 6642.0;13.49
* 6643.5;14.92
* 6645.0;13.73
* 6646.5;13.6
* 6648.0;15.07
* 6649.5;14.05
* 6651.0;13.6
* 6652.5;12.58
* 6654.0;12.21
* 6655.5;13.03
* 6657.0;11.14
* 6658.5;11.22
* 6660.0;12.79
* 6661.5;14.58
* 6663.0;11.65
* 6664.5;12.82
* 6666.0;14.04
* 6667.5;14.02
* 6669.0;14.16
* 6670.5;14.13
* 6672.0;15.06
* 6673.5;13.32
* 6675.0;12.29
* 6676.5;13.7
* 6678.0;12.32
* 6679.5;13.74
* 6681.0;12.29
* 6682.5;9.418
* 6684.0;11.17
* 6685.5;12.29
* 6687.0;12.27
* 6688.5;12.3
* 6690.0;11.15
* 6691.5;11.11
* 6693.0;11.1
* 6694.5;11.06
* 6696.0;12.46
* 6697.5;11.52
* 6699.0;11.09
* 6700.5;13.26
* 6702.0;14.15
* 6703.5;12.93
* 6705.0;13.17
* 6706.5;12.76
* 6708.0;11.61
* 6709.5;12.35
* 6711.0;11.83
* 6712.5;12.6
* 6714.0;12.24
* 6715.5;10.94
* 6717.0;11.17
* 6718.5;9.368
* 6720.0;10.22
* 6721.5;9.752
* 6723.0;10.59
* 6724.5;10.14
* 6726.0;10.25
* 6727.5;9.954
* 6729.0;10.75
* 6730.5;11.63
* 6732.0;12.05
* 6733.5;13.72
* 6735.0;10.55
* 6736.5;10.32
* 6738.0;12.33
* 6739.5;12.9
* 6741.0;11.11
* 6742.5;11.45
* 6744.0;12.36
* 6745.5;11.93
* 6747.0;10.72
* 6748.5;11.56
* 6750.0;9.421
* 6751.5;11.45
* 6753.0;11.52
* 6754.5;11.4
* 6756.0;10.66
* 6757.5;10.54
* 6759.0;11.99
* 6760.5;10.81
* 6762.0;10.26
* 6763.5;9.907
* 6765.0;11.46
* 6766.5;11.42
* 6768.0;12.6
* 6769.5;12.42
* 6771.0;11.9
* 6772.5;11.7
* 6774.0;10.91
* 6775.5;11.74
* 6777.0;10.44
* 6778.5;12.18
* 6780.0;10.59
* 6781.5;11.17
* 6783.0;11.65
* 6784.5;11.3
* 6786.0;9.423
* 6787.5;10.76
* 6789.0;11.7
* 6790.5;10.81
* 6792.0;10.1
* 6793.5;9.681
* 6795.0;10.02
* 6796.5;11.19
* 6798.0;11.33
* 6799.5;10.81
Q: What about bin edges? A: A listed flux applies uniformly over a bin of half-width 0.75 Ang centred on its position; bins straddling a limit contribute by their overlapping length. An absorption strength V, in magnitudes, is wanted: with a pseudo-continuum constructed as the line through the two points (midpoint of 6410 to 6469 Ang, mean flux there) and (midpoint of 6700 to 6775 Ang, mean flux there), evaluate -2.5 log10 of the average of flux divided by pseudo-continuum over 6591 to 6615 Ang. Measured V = -0.22 mag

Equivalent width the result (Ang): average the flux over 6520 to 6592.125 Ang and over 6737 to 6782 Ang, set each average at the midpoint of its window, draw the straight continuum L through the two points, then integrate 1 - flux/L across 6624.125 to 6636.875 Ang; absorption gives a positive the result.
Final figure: 0.9 Ang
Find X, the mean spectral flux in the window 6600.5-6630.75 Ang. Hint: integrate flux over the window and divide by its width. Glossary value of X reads 14.8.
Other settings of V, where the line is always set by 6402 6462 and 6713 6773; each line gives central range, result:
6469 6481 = -0.14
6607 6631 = -0.21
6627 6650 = -0.18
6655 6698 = -0.07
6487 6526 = -0.18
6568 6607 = -0.24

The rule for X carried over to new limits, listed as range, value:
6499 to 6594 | 16.5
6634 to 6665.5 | 13.4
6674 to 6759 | 11.6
